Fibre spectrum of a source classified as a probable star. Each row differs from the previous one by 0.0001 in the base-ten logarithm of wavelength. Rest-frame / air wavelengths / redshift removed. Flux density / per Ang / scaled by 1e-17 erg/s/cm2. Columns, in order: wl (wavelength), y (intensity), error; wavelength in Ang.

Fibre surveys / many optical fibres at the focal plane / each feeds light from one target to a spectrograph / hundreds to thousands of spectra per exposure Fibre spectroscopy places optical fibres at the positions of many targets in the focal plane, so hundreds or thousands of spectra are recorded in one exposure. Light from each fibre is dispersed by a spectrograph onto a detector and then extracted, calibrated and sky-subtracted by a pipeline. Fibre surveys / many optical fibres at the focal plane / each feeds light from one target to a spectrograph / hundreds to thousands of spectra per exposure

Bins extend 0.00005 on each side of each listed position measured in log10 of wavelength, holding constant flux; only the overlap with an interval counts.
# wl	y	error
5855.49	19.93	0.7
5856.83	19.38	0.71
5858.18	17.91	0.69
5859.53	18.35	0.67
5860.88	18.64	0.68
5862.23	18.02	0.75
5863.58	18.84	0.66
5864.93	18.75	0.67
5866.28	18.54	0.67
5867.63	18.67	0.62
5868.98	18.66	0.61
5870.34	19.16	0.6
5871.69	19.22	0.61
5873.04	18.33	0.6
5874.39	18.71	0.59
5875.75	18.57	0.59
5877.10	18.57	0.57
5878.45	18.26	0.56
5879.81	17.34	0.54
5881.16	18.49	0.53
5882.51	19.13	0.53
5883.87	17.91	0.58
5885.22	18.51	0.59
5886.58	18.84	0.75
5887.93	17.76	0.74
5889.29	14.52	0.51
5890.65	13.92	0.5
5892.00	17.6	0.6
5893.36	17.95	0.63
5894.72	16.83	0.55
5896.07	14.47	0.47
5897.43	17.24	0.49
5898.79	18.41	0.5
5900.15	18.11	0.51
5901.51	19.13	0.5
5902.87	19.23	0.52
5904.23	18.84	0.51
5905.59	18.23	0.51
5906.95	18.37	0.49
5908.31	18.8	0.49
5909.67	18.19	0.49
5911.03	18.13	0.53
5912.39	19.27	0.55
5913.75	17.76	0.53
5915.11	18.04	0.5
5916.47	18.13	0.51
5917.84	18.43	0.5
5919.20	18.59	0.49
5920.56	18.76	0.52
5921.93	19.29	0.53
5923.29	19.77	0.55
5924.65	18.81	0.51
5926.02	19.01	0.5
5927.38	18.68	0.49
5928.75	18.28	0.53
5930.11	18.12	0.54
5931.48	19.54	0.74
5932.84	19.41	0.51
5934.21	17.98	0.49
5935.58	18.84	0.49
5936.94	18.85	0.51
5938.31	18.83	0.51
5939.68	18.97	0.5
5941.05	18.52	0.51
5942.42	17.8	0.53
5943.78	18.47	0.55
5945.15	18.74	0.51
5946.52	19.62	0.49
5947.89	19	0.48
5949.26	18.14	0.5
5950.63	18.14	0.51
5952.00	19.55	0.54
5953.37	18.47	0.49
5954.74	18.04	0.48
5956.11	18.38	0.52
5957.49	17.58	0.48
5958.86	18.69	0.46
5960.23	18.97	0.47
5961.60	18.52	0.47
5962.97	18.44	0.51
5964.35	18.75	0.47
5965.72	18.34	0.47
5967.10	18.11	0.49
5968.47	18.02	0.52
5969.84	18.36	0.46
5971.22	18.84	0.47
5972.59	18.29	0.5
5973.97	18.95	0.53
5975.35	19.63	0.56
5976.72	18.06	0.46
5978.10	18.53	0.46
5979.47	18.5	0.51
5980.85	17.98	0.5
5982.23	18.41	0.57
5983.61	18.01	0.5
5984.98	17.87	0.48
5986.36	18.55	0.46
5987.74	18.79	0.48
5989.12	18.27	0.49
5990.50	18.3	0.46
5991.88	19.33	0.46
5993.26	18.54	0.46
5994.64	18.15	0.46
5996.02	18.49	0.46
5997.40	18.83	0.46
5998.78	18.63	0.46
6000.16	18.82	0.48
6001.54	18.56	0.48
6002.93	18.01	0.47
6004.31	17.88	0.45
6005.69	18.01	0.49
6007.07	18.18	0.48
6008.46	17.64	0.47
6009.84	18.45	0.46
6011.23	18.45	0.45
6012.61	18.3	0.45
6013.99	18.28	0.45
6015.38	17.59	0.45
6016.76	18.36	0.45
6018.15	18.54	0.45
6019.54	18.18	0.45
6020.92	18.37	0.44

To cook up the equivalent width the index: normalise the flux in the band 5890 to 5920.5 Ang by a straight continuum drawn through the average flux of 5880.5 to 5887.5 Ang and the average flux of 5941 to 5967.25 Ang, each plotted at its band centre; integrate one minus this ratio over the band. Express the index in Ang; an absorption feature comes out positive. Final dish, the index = 1.0 Ang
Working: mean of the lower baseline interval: 18.6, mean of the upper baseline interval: 18.5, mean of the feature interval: 17.9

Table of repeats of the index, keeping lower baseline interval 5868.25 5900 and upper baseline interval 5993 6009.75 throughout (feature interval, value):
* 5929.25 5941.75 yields -0.5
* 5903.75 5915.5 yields -0.3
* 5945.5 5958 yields -0.3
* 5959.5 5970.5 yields -0.2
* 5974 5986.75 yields -0.1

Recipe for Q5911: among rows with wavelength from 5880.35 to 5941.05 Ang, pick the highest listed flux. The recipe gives 19.77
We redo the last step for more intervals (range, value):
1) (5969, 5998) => 19.63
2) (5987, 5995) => 19.33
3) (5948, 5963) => 19.55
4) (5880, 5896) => 19.13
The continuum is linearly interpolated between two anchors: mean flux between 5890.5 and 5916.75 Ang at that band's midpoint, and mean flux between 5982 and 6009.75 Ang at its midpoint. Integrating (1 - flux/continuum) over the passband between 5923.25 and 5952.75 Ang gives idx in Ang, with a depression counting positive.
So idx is -1.10 Ang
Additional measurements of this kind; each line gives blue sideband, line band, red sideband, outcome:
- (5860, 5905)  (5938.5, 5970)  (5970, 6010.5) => -0.37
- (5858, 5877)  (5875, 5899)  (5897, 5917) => 1.38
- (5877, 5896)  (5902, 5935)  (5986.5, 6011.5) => -1.78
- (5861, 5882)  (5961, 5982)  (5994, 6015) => -0.14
